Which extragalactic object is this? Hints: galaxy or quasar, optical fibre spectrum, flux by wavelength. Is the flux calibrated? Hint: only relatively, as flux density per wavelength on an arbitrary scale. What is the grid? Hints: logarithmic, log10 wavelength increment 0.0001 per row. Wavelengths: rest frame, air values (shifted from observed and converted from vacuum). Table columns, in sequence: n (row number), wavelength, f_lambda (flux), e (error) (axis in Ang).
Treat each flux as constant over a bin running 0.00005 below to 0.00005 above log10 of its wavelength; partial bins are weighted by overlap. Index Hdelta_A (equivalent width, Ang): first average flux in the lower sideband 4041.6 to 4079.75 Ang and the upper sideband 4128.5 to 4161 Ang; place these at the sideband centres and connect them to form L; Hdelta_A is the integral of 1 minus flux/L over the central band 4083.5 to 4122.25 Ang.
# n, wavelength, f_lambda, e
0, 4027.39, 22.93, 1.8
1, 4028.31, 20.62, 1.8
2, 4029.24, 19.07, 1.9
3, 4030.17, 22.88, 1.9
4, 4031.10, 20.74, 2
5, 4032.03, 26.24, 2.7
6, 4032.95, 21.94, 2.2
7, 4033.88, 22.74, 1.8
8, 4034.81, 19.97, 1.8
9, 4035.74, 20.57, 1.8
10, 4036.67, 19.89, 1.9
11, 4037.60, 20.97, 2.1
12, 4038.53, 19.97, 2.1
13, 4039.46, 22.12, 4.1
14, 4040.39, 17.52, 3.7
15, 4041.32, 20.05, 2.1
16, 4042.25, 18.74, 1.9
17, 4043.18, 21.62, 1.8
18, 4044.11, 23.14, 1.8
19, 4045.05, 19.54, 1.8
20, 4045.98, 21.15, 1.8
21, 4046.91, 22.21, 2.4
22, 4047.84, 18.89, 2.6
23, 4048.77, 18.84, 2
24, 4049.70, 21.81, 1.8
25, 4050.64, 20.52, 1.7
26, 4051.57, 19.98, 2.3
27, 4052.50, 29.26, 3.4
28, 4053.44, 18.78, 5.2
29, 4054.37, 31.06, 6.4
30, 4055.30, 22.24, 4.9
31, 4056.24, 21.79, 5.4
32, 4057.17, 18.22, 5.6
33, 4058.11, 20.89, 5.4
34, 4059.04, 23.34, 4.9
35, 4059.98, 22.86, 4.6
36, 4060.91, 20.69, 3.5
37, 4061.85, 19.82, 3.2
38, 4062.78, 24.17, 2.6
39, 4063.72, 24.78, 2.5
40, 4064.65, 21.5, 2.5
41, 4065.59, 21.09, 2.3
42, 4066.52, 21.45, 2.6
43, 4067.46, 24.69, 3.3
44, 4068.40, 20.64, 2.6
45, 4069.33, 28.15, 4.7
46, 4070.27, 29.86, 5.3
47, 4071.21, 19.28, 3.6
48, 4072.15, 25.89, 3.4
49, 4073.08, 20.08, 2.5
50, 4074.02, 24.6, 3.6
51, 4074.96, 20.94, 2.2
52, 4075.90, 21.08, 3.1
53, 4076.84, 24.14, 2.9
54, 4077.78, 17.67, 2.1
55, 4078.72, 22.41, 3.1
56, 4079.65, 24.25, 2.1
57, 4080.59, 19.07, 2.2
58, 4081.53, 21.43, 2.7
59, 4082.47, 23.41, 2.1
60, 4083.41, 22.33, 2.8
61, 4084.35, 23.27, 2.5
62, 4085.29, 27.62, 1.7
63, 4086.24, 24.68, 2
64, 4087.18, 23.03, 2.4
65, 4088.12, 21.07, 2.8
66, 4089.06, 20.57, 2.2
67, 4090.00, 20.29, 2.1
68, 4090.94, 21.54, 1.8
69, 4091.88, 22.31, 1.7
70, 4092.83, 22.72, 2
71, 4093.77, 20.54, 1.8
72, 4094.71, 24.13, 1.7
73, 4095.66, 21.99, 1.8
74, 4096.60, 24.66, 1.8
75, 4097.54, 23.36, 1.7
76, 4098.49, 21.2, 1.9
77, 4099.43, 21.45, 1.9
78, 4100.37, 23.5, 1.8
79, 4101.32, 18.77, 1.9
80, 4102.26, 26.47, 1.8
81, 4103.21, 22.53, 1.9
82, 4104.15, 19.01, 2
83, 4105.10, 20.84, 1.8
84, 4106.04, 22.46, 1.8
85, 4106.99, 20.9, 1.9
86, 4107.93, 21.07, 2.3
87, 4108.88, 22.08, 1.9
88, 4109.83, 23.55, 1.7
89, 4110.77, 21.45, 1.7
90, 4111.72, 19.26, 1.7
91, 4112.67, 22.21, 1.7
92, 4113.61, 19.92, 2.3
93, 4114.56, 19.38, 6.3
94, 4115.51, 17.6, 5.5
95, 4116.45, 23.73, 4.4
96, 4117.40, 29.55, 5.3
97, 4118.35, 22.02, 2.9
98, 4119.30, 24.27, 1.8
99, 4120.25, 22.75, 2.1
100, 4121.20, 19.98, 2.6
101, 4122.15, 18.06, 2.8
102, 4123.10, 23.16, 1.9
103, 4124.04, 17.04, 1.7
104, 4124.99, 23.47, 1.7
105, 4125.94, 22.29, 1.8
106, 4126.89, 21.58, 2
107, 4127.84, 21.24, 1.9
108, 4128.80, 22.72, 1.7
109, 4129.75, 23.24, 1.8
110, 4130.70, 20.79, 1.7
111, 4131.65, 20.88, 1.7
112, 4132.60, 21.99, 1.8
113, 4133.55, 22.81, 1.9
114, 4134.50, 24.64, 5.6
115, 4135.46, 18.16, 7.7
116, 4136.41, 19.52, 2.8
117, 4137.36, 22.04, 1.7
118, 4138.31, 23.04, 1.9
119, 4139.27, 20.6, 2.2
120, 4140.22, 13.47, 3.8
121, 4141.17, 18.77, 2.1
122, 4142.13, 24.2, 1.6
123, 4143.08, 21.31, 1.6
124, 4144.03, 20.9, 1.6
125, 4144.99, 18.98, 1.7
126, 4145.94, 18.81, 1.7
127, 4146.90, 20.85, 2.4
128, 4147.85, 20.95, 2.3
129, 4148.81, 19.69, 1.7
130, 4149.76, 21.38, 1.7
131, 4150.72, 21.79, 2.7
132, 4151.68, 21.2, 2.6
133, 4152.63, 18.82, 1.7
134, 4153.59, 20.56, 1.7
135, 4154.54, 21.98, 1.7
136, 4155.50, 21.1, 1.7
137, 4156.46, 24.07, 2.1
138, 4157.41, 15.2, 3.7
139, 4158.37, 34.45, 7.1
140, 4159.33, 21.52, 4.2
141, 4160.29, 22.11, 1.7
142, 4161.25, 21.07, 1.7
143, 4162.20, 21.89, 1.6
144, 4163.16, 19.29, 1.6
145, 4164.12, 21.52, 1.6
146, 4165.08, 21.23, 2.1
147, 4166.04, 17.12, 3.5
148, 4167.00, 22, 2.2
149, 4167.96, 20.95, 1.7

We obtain -0.72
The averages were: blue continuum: 22.2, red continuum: 21.2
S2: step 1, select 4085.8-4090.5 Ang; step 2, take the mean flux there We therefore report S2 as 21.9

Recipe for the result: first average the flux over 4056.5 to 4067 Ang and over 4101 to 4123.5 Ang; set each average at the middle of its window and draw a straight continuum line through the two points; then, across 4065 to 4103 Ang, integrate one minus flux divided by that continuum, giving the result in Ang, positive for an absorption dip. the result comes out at -1.6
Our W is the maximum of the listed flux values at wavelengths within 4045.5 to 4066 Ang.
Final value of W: 31.06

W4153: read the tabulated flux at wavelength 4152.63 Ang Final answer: 18.82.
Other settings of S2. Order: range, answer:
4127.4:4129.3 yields 21.9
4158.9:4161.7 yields 21.5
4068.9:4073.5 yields 24.7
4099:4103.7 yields 22.5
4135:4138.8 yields 20.7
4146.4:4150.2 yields 20.7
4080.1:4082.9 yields 21.3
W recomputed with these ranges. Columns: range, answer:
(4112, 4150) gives 29.55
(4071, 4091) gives 27.62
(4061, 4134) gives 29.86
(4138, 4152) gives 24.2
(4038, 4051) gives 23.14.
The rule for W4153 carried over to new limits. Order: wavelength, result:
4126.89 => 21.58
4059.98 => 22.86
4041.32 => 20.05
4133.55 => 22.81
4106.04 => 22.46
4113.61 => 19.92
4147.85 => 20.95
